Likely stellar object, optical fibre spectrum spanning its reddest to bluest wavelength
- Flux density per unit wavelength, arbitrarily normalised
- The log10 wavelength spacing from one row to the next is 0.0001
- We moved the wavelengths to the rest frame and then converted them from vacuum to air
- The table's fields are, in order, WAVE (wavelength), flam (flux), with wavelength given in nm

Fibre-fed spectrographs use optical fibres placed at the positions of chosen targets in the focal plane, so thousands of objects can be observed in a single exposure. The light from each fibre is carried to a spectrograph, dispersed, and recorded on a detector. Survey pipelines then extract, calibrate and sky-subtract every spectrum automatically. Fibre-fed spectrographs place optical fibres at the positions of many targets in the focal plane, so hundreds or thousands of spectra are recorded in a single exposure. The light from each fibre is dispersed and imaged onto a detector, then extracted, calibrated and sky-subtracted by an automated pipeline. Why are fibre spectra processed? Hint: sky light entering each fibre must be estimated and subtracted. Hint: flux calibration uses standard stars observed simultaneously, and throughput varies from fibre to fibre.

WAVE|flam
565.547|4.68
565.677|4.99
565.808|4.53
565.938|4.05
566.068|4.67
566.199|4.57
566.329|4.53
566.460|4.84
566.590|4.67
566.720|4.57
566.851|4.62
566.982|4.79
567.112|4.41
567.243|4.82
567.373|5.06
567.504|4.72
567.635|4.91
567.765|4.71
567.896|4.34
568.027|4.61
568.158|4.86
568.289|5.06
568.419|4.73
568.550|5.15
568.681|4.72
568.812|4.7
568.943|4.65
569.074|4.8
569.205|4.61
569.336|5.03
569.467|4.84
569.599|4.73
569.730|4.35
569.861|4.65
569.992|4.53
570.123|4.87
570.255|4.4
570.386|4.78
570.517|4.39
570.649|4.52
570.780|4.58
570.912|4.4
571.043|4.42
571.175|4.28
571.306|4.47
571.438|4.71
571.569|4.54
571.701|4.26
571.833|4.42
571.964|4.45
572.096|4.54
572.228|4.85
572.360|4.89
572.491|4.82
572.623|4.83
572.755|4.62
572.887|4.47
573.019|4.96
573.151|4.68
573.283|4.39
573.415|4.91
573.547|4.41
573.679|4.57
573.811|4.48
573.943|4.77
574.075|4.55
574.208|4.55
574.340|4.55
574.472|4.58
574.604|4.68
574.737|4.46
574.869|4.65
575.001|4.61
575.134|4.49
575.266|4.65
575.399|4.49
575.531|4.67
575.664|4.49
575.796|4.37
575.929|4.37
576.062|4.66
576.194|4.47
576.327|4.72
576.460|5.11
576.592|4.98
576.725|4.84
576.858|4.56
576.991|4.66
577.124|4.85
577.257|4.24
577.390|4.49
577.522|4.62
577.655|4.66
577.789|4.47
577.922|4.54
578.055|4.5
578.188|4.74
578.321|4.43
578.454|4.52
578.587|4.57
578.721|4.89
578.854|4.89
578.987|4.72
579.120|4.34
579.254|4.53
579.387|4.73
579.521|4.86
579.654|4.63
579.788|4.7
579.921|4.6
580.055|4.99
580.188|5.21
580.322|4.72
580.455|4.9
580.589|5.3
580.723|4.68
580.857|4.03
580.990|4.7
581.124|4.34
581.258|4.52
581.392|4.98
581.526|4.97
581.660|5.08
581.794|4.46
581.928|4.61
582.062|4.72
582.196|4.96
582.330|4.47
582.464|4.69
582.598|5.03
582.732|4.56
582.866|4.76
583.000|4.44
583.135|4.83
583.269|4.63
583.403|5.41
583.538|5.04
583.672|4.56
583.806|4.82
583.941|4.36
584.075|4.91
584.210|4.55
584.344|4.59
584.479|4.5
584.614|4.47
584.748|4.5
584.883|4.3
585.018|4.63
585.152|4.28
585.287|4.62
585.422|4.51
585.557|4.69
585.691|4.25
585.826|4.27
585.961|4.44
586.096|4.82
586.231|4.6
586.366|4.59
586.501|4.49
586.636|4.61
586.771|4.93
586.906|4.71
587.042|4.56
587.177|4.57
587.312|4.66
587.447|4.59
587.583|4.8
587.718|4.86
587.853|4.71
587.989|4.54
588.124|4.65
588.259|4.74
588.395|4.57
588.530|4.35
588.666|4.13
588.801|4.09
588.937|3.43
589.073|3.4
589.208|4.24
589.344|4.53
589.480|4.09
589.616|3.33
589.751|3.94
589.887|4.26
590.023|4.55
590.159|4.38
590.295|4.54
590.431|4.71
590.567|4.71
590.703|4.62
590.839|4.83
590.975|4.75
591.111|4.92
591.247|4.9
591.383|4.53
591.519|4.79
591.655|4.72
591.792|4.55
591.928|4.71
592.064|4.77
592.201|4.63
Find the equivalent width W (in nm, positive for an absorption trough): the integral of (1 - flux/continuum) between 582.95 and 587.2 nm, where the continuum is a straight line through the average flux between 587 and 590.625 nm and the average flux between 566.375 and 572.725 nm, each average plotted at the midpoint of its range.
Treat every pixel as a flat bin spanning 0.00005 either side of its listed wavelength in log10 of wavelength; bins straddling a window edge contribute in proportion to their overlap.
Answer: -0.179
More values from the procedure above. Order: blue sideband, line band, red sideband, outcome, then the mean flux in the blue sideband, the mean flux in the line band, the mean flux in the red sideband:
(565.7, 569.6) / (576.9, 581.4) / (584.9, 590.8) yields -0.10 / 4.71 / 4.66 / 4.44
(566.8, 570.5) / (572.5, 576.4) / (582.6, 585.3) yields 0.09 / 4.73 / 4.59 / 4.65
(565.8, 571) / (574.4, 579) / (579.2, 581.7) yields 0.11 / 4.67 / 4.62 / 4.76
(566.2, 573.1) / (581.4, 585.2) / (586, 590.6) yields -0.17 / 4.66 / 4.69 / 4.43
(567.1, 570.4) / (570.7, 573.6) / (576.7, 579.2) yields 0.06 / 4.74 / 4.59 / 4.6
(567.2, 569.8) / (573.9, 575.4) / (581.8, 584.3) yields 0.05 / 4.77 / 4.59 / 4.74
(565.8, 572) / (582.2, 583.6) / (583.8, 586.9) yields -0.07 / 4.63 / 4.79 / 4.55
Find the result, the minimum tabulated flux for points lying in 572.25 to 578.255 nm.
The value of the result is 4.24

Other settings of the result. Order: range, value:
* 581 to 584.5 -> 4.34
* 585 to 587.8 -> 4.25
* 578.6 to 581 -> 4.03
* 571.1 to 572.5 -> 4.26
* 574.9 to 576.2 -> 4.37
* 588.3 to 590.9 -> 3.33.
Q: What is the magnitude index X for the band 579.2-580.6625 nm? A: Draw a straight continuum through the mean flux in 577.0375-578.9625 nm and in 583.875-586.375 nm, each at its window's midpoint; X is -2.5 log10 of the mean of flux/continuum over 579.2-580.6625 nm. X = -0.06 mag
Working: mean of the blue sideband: 4.6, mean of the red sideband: 4.52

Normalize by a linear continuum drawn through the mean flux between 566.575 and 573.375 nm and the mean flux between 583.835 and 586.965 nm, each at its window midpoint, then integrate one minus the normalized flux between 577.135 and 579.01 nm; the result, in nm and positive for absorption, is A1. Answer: 0.00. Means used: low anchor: 4.66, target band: 4.6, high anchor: 4.55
